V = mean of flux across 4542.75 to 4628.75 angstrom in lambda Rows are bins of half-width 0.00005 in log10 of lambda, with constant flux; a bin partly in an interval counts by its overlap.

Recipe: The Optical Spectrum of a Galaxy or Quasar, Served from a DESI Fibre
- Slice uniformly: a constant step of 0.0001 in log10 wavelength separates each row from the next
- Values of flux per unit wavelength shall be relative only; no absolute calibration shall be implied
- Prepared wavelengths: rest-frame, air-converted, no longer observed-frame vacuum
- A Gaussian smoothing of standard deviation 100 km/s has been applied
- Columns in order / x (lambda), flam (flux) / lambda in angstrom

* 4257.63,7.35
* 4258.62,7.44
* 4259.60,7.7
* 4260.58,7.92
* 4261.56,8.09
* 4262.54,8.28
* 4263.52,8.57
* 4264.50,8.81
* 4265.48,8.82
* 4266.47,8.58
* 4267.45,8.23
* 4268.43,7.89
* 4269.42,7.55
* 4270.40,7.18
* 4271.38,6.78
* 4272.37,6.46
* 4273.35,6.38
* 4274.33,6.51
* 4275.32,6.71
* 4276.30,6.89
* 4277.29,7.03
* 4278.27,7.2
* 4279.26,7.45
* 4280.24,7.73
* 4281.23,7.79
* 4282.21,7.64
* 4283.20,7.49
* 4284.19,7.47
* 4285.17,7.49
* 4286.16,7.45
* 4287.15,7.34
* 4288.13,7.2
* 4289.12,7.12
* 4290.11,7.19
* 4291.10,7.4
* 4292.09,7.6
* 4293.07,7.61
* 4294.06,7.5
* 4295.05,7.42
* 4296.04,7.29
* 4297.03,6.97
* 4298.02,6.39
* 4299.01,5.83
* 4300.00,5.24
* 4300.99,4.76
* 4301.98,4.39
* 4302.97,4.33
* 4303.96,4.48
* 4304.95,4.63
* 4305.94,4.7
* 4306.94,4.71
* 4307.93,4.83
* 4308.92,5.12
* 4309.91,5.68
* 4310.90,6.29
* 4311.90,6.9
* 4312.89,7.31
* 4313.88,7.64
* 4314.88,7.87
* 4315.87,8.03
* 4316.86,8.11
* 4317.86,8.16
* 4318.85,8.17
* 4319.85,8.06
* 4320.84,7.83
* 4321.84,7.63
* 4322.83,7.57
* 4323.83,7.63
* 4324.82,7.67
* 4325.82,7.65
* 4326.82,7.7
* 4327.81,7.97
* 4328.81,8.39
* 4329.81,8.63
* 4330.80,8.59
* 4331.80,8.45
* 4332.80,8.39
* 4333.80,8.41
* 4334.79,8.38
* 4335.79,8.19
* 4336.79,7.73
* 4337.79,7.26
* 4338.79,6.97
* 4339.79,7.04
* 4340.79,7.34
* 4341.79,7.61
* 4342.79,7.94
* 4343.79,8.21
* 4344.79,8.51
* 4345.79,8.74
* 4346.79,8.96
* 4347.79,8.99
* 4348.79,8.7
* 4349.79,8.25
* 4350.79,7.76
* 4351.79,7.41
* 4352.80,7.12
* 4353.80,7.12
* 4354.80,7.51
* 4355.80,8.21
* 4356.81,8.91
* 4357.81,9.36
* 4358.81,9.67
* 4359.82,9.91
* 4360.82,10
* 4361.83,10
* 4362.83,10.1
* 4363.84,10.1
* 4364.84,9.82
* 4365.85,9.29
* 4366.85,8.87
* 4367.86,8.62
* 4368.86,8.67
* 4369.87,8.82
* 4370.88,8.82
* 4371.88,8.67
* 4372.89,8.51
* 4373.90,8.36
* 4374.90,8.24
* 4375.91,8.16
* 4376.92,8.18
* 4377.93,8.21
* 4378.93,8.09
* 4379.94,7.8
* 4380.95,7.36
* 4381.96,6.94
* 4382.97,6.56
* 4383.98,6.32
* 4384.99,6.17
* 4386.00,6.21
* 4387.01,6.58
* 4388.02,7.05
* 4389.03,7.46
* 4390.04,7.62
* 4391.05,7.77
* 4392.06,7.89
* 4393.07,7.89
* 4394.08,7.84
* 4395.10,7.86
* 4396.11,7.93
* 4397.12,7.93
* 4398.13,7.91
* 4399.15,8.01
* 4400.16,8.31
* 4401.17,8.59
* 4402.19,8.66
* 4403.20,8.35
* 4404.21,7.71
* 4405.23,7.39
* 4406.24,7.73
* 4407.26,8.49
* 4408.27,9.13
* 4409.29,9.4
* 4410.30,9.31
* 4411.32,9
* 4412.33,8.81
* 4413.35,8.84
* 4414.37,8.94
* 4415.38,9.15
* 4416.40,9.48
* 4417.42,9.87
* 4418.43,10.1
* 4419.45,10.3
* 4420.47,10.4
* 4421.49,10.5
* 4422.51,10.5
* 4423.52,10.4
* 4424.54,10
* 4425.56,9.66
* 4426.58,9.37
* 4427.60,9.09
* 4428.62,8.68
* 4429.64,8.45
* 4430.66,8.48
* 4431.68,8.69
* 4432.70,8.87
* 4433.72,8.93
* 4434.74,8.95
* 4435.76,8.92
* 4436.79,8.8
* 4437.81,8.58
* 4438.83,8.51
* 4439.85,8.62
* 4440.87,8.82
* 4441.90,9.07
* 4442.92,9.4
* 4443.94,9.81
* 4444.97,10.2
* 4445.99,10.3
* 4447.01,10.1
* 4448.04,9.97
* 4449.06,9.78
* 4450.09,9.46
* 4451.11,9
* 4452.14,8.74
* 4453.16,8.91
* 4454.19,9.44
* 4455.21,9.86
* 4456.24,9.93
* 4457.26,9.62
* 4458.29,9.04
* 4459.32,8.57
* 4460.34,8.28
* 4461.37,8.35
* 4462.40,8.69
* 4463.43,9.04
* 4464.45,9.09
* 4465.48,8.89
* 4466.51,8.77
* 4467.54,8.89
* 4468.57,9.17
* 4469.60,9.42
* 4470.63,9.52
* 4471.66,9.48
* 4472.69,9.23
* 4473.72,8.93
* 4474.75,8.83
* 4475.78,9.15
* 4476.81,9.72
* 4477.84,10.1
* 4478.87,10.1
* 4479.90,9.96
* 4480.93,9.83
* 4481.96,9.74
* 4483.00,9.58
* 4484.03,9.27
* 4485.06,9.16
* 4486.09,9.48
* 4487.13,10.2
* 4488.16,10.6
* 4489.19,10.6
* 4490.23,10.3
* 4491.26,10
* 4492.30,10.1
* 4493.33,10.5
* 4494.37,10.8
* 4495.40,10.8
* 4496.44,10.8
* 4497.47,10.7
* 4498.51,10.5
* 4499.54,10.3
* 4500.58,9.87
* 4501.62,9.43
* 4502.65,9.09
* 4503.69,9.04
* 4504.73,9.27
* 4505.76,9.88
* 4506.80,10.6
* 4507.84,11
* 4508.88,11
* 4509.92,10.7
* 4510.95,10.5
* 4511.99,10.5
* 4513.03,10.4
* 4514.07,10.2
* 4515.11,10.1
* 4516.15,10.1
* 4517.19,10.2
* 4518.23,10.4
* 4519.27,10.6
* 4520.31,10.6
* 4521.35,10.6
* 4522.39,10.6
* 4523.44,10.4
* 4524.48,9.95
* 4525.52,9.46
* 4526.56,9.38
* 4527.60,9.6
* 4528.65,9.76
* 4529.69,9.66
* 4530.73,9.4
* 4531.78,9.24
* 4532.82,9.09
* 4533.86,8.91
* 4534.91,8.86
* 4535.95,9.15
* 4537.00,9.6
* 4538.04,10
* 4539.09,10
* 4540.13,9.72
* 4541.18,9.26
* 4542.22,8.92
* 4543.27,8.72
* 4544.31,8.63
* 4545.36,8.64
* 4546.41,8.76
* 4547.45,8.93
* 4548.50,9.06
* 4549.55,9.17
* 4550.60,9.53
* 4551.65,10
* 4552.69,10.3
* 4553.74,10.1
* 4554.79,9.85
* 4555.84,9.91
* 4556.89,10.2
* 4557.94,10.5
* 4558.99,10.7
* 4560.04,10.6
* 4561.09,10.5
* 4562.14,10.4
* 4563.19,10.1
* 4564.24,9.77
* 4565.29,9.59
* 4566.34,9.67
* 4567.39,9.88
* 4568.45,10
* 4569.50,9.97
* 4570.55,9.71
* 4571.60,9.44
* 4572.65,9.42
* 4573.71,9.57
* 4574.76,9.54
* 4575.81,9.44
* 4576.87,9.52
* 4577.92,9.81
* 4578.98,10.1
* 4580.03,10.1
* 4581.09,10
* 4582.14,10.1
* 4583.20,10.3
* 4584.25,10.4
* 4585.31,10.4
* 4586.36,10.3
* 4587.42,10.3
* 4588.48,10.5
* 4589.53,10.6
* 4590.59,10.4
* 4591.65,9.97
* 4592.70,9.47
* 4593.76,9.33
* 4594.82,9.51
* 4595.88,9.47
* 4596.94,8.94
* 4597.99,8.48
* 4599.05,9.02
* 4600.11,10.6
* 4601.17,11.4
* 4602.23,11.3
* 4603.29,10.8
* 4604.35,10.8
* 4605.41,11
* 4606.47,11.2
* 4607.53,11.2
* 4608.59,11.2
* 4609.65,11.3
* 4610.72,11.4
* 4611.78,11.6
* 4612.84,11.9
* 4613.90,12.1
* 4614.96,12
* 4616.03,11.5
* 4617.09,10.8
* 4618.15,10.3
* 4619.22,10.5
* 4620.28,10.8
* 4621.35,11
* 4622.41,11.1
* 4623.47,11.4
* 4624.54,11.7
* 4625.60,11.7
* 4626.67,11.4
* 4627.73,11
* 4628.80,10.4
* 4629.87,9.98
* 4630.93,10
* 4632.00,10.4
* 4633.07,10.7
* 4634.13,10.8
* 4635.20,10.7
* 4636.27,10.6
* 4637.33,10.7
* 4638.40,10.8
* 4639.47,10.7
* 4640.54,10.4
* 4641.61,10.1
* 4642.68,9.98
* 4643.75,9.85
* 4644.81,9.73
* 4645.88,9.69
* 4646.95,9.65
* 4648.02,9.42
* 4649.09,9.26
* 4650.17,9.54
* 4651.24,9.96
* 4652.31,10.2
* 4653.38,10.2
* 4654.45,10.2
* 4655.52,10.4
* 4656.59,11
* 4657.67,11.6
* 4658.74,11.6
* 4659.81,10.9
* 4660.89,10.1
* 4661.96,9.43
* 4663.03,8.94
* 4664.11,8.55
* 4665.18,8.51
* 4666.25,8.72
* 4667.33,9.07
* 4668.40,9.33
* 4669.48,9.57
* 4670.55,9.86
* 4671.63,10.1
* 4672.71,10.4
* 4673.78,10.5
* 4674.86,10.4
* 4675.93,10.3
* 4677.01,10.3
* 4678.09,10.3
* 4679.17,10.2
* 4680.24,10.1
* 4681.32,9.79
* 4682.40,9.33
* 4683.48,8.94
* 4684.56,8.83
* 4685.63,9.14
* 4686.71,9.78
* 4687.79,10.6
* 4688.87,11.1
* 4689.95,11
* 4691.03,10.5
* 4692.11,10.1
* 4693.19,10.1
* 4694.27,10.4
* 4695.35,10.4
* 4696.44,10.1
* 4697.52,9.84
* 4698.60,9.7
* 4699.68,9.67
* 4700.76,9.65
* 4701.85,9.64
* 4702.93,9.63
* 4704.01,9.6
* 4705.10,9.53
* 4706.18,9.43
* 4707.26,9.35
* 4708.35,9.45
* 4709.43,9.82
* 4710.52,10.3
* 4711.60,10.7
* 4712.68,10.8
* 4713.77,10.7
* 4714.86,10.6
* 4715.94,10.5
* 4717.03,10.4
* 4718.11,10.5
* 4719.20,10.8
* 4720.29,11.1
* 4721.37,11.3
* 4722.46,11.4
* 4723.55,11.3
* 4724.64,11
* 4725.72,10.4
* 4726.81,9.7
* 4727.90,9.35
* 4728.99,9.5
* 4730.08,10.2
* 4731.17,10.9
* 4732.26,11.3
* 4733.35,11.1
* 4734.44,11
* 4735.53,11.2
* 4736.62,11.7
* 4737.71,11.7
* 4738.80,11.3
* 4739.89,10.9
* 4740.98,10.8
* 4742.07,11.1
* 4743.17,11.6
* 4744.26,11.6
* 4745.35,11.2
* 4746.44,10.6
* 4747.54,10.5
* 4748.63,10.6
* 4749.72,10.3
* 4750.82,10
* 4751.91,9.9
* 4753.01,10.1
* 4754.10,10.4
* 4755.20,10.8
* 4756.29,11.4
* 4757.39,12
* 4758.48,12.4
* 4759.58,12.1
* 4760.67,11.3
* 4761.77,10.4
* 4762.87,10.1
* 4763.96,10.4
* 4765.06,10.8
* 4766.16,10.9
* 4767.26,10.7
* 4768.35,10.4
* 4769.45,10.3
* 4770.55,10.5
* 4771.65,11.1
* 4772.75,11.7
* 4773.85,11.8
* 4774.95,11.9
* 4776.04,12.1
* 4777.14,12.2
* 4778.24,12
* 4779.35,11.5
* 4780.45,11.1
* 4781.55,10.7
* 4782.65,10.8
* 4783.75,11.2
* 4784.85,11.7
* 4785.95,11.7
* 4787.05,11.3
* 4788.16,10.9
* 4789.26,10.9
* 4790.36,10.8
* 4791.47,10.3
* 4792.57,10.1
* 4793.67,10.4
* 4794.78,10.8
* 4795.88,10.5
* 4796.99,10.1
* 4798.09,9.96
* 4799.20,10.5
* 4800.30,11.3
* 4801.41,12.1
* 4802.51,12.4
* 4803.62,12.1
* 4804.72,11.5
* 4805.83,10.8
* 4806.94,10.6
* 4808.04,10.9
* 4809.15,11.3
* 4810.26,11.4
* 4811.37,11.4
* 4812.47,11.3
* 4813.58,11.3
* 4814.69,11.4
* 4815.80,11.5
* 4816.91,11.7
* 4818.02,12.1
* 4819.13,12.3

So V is 10.3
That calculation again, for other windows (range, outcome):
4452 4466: 9.04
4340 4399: 8.18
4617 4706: 10.2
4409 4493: 9.39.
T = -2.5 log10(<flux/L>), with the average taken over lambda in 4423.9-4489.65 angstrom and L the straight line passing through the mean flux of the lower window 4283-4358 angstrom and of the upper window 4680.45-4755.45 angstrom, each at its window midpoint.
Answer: -0.11 mag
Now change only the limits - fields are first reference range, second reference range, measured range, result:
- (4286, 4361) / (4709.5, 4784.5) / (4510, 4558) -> -0.066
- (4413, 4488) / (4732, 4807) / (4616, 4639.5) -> -0.054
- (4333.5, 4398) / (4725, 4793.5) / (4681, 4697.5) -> 0.048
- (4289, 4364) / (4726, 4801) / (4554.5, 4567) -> -0.090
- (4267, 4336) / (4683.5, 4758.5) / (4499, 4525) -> -0.163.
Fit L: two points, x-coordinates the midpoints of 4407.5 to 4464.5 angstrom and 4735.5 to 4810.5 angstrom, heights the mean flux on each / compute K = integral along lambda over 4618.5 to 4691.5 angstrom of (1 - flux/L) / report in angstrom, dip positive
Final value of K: 1.6 angstrom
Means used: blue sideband 9.29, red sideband 11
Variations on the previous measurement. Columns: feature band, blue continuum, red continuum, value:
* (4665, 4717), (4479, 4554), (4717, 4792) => 3.6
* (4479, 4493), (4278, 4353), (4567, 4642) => -1.2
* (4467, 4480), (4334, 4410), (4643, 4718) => -1.0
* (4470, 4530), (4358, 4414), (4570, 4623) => -3.7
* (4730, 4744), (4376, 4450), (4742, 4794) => -0.5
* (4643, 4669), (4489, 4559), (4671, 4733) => 0.7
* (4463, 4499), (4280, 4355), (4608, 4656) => -2.9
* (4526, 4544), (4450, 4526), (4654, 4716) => 0.9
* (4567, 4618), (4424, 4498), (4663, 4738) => -2.7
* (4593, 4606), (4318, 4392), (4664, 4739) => -0.6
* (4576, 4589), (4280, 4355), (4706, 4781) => -0.9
